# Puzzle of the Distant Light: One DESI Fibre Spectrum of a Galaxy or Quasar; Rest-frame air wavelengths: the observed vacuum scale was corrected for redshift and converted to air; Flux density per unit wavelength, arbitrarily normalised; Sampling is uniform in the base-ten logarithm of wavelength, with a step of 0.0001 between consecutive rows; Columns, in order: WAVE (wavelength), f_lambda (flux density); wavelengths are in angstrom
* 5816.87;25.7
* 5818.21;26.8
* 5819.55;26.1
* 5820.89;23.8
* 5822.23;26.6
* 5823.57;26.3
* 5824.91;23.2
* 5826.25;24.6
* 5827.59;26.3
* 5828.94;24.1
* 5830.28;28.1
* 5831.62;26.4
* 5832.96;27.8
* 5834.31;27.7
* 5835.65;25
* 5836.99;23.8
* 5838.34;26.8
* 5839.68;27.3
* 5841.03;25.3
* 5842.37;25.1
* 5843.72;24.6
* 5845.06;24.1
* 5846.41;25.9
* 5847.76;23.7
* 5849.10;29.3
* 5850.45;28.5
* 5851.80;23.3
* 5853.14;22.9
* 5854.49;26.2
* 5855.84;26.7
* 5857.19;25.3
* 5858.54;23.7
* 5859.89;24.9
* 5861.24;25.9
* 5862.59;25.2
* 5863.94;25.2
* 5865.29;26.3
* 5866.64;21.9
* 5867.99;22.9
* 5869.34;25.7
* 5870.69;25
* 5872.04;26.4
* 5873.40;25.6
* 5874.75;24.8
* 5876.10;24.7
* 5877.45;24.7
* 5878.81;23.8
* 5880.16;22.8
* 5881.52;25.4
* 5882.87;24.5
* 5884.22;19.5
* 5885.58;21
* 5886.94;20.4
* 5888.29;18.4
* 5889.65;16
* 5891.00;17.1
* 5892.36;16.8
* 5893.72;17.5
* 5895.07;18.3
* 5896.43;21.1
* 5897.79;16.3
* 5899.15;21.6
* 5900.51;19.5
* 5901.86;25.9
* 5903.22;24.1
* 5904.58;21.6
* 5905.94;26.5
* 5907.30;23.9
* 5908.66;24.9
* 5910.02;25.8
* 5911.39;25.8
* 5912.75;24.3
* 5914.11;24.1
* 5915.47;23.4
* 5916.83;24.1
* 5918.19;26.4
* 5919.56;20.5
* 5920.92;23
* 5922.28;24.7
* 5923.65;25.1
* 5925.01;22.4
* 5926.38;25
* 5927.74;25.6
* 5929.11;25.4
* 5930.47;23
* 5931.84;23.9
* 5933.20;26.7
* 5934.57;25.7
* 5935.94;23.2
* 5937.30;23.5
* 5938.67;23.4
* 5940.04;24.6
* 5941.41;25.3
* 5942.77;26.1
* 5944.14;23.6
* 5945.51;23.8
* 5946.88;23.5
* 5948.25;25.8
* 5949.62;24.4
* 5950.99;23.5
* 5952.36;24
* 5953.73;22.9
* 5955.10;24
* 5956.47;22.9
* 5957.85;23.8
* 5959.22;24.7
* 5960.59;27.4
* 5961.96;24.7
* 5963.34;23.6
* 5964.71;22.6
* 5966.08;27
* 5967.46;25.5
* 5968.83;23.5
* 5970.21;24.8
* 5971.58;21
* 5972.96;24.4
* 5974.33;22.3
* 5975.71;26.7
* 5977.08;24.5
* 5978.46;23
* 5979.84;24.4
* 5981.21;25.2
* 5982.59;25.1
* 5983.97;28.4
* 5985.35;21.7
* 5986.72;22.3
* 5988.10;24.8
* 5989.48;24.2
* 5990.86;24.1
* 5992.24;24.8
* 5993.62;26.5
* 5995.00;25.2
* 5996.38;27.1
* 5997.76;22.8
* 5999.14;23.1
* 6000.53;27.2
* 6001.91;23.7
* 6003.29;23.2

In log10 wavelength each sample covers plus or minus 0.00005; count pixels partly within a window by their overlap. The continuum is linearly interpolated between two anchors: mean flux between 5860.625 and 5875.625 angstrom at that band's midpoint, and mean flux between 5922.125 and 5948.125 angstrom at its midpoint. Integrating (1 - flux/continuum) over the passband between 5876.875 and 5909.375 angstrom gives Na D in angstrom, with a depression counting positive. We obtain 4.6 angstrom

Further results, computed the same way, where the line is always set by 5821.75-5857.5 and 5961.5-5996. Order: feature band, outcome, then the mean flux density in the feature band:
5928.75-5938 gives 0.2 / 24.5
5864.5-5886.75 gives 1.2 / 24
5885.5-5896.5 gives 3.1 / 18.2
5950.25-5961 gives 0.3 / 24.1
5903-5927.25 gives 0.8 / 24.2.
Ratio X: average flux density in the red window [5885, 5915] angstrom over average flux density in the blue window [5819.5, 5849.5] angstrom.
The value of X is 0.83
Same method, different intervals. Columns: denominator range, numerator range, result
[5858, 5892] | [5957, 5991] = 1.05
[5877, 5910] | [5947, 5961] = 1.13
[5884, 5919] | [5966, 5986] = 1.12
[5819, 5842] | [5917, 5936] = 0.94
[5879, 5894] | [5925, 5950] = 1.22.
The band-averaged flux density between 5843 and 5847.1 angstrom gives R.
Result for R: 24.8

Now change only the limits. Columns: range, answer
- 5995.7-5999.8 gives 24.3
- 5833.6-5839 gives 25.8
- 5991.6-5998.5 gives 25.3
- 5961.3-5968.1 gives 24.7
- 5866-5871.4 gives 23.9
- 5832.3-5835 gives 27.7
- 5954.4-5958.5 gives 23.5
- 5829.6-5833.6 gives 27.5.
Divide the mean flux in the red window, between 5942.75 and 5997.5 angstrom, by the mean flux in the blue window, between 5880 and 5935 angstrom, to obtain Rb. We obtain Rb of 1.1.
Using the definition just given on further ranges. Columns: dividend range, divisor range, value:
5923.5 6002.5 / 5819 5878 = 0.96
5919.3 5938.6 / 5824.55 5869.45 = 0.95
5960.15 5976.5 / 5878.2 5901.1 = 1.22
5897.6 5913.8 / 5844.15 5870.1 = 0.94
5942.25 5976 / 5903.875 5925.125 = 1.00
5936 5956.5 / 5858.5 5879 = 0.97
